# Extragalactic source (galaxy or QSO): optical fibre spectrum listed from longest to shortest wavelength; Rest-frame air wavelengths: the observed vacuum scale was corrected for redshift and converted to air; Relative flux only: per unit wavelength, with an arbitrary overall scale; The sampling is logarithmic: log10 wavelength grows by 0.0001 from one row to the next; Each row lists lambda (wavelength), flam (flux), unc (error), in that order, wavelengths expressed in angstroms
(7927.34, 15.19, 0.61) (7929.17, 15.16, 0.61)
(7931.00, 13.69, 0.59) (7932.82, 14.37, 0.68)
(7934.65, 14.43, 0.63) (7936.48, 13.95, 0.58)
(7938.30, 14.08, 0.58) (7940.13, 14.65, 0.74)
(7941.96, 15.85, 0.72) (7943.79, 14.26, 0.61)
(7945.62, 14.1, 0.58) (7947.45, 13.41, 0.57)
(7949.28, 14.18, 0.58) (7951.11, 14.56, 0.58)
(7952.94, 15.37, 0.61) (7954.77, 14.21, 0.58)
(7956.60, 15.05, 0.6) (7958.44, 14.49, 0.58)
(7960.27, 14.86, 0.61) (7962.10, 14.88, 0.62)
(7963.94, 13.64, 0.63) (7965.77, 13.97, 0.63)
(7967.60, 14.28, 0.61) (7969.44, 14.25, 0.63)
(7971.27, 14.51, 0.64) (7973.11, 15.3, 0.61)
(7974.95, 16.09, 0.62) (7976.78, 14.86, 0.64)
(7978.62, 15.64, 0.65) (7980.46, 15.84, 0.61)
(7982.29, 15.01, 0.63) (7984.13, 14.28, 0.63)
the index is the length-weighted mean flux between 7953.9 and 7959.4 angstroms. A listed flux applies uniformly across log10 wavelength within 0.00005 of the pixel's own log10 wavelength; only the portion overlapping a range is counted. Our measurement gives 14.6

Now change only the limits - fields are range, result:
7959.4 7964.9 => 14.5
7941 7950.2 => 14.4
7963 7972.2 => 14.1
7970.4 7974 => 14.9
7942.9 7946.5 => 14.2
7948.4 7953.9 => 14.7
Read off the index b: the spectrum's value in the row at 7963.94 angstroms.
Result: 13.64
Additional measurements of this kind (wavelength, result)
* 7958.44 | 14.49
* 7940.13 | 14.65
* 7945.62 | 14.1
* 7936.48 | 13.95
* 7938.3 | 14.08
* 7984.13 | 14.28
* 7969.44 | 14.25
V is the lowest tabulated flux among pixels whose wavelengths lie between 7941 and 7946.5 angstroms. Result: 14.1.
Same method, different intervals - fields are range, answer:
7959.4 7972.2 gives 13.64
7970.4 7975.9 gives 14.51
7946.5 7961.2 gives 13.41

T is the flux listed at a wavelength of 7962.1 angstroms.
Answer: 14.88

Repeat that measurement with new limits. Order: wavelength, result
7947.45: 13.41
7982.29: 15.01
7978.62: 15.64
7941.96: 15.85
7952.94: 15.37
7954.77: 14.21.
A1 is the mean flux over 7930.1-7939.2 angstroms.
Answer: 14.1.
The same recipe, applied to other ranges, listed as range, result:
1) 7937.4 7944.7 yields 14.7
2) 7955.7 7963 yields 14.8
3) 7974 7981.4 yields 15.6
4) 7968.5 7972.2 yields 14.4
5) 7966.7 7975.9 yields 14.9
